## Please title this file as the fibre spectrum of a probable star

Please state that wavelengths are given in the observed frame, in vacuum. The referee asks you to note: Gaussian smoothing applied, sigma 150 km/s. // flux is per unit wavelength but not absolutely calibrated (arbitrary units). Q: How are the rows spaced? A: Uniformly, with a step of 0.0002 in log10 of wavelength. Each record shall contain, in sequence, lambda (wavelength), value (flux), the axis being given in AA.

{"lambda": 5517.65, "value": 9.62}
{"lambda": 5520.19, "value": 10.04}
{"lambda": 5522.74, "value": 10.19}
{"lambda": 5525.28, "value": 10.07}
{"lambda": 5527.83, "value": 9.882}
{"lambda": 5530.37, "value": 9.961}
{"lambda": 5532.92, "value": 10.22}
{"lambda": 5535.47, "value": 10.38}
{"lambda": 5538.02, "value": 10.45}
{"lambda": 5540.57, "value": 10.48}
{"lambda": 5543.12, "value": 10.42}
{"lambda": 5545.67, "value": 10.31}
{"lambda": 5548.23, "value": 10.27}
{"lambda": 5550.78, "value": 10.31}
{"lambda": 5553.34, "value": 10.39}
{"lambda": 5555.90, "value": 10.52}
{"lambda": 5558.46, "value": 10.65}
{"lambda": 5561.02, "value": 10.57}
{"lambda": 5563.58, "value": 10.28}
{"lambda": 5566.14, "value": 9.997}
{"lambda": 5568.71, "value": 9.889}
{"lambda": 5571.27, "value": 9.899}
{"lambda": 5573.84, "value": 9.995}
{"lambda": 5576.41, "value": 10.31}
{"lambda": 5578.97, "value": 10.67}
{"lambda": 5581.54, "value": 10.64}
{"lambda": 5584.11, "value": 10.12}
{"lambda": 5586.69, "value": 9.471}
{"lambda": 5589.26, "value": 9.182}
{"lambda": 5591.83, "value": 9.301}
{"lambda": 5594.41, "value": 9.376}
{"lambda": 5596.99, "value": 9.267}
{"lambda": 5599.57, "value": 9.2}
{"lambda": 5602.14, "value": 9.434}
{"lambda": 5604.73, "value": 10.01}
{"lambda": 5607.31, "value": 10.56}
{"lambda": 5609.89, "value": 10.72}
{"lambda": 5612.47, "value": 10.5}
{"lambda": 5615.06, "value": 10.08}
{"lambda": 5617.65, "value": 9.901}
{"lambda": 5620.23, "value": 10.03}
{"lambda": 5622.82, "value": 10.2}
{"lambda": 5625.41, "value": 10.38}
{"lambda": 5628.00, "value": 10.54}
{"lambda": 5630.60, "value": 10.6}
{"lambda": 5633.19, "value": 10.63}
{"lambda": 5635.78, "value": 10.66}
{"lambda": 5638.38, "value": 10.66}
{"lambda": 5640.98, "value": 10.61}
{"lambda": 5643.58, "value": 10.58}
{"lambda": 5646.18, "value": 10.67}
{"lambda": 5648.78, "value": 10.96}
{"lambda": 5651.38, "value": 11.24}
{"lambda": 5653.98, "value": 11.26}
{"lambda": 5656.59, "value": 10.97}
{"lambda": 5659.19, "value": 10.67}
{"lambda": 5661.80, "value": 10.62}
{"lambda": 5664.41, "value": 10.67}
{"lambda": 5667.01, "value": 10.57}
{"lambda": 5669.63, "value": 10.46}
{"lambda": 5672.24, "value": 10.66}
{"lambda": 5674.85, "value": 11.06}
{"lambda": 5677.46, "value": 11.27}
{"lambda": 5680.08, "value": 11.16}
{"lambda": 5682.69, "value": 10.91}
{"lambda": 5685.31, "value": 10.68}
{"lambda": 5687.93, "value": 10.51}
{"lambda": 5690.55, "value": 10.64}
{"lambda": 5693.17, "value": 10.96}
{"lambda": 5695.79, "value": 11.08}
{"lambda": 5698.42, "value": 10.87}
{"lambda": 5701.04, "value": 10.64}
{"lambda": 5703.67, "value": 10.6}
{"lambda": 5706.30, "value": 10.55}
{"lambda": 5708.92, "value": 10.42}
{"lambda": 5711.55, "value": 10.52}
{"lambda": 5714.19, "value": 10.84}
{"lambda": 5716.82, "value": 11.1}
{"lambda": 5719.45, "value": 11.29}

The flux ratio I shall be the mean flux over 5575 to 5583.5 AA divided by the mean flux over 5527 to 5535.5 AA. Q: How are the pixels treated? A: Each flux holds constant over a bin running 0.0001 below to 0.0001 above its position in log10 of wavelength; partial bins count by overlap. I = 1.0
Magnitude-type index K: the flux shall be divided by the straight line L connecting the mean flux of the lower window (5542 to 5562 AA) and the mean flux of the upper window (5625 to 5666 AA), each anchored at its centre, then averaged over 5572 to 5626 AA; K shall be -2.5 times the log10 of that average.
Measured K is 0.07 mag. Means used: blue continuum 10.4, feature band 9.96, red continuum 10.7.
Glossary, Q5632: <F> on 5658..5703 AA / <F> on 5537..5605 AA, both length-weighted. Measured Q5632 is 1.1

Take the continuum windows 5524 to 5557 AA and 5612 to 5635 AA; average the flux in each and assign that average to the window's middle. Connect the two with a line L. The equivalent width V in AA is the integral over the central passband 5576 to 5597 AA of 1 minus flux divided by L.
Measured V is 1.0 AA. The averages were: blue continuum 10.3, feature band 9.83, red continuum 10.3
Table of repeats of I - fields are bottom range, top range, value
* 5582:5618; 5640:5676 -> 1.10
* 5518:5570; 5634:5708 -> 1.05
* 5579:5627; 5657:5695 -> 1.09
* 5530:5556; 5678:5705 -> 1.05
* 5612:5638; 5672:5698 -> 1.05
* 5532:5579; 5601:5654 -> 1.02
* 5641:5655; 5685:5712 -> 0.98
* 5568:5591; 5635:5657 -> 1.08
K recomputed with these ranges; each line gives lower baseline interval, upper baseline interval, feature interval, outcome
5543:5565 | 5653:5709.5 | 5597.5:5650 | 0.03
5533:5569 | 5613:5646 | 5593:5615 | 0.05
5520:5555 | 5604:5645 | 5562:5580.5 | 0.02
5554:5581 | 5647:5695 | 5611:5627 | 0.04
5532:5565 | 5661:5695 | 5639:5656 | -0.02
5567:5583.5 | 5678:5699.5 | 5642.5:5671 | -0.01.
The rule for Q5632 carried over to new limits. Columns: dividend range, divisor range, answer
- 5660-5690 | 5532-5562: 1.03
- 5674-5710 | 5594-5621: 1.09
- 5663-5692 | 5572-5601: 1.10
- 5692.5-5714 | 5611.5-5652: 1.02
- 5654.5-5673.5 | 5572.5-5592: 1.07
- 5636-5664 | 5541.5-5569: 1.04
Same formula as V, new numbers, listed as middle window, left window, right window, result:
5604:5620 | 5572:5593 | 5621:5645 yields 0.0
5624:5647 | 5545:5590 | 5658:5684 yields 0.0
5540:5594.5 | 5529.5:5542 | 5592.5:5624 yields 0.0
